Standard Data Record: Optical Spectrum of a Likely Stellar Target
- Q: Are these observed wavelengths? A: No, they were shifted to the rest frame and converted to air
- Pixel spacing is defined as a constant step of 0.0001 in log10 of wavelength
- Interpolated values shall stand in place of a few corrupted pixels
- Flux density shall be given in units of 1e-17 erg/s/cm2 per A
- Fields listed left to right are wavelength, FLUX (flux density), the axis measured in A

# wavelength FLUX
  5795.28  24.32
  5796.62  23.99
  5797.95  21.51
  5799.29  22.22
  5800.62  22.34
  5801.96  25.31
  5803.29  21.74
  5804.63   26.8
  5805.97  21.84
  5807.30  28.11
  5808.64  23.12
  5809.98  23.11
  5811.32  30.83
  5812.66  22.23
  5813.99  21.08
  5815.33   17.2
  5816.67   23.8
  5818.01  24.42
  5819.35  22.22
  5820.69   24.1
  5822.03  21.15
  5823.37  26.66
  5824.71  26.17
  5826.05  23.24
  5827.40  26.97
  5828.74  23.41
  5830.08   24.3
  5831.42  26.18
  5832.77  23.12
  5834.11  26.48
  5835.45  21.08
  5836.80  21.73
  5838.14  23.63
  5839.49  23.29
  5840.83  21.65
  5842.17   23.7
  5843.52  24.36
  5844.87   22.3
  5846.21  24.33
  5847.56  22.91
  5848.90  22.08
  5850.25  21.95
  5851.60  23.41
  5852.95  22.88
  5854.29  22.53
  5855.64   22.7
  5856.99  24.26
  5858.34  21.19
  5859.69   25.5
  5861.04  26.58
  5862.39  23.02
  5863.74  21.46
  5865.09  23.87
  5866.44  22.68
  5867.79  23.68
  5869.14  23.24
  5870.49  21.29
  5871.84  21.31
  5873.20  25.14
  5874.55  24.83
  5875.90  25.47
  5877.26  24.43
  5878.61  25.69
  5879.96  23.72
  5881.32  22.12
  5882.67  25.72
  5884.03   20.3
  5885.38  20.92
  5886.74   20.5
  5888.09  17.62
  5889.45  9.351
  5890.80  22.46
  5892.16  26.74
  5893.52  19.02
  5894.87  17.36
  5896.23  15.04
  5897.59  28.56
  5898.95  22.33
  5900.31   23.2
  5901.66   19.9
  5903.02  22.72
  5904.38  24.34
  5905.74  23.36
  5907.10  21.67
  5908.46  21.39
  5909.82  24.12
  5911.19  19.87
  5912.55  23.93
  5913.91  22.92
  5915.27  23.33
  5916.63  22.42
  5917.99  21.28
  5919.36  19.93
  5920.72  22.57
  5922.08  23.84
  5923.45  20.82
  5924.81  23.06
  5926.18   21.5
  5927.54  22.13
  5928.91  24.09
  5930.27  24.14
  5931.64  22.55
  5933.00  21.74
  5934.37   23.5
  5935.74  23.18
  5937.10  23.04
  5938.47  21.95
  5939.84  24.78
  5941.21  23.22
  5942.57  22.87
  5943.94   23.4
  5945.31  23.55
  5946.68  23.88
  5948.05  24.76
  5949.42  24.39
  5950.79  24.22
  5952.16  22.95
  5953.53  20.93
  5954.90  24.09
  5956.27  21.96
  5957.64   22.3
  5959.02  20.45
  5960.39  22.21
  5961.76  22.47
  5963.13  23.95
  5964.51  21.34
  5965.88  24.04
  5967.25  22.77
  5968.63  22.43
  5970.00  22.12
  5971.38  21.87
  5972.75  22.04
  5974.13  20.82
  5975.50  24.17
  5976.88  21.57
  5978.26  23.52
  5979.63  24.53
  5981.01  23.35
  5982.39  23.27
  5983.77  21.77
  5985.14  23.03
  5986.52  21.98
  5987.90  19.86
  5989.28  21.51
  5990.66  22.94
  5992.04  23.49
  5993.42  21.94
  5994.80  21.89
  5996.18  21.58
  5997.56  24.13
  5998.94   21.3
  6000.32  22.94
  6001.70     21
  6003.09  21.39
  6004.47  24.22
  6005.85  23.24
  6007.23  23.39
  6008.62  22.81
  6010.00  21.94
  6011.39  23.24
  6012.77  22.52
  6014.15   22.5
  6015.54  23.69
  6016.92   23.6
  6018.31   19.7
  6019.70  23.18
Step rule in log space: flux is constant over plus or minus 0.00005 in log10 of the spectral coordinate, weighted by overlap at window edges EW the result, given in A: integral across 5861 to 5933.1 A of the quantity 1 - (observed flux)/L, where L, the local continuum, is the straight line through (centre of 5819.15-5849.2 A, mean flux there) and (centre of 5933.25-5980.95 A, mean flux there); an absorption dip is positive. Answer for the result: 3.19 A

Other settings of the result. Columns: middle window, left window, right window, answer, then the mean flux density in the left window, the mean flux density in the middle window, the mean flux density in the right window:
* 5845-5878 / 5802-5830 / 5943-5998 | 0.3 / 24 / 23.4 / 22.7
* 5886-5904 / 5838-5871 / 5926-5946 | 2.1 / 23.1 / 20.4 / 23.1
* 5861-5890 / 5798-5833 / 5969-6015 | 1.3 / 23.9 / 22.4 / 22.5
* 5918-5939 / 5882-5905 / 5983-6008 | -1.1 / 20.9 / 22.5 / 22.3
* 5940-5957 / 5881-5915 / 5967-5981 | -0.9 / 21.4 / 23.4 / 22.6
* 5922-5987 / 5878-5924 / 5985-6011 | -2.3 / 21.7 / 22.8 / 22.3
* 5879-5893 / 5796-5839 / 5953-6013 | 1.3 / 23.8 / 21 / 22.5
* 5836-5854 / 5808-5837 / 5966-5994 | 0.5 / 23.8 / 22.9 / 22.5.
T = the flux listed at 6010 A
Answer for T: 21.94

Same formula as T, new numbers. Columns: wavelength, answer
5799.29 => 22.22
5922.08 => 23.84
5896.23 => 15.04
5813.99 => 21.08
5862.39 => 23.02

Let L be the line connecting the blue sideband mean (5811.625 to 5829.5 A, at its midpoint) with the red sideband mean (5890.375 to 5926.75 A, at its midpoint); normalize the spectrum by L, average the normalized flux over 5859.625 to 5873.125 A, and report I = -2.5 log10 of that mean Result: -0.02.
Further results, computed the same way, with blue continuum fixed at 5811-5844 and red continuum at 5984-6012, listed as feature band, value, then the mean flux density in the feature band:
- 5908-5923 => 0.03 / 22.3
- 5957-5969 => 0.01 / 22.4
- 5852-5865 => 0.00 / 23.4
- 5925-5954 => -0.02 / 23.2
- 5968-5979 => 0.01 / 22.3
